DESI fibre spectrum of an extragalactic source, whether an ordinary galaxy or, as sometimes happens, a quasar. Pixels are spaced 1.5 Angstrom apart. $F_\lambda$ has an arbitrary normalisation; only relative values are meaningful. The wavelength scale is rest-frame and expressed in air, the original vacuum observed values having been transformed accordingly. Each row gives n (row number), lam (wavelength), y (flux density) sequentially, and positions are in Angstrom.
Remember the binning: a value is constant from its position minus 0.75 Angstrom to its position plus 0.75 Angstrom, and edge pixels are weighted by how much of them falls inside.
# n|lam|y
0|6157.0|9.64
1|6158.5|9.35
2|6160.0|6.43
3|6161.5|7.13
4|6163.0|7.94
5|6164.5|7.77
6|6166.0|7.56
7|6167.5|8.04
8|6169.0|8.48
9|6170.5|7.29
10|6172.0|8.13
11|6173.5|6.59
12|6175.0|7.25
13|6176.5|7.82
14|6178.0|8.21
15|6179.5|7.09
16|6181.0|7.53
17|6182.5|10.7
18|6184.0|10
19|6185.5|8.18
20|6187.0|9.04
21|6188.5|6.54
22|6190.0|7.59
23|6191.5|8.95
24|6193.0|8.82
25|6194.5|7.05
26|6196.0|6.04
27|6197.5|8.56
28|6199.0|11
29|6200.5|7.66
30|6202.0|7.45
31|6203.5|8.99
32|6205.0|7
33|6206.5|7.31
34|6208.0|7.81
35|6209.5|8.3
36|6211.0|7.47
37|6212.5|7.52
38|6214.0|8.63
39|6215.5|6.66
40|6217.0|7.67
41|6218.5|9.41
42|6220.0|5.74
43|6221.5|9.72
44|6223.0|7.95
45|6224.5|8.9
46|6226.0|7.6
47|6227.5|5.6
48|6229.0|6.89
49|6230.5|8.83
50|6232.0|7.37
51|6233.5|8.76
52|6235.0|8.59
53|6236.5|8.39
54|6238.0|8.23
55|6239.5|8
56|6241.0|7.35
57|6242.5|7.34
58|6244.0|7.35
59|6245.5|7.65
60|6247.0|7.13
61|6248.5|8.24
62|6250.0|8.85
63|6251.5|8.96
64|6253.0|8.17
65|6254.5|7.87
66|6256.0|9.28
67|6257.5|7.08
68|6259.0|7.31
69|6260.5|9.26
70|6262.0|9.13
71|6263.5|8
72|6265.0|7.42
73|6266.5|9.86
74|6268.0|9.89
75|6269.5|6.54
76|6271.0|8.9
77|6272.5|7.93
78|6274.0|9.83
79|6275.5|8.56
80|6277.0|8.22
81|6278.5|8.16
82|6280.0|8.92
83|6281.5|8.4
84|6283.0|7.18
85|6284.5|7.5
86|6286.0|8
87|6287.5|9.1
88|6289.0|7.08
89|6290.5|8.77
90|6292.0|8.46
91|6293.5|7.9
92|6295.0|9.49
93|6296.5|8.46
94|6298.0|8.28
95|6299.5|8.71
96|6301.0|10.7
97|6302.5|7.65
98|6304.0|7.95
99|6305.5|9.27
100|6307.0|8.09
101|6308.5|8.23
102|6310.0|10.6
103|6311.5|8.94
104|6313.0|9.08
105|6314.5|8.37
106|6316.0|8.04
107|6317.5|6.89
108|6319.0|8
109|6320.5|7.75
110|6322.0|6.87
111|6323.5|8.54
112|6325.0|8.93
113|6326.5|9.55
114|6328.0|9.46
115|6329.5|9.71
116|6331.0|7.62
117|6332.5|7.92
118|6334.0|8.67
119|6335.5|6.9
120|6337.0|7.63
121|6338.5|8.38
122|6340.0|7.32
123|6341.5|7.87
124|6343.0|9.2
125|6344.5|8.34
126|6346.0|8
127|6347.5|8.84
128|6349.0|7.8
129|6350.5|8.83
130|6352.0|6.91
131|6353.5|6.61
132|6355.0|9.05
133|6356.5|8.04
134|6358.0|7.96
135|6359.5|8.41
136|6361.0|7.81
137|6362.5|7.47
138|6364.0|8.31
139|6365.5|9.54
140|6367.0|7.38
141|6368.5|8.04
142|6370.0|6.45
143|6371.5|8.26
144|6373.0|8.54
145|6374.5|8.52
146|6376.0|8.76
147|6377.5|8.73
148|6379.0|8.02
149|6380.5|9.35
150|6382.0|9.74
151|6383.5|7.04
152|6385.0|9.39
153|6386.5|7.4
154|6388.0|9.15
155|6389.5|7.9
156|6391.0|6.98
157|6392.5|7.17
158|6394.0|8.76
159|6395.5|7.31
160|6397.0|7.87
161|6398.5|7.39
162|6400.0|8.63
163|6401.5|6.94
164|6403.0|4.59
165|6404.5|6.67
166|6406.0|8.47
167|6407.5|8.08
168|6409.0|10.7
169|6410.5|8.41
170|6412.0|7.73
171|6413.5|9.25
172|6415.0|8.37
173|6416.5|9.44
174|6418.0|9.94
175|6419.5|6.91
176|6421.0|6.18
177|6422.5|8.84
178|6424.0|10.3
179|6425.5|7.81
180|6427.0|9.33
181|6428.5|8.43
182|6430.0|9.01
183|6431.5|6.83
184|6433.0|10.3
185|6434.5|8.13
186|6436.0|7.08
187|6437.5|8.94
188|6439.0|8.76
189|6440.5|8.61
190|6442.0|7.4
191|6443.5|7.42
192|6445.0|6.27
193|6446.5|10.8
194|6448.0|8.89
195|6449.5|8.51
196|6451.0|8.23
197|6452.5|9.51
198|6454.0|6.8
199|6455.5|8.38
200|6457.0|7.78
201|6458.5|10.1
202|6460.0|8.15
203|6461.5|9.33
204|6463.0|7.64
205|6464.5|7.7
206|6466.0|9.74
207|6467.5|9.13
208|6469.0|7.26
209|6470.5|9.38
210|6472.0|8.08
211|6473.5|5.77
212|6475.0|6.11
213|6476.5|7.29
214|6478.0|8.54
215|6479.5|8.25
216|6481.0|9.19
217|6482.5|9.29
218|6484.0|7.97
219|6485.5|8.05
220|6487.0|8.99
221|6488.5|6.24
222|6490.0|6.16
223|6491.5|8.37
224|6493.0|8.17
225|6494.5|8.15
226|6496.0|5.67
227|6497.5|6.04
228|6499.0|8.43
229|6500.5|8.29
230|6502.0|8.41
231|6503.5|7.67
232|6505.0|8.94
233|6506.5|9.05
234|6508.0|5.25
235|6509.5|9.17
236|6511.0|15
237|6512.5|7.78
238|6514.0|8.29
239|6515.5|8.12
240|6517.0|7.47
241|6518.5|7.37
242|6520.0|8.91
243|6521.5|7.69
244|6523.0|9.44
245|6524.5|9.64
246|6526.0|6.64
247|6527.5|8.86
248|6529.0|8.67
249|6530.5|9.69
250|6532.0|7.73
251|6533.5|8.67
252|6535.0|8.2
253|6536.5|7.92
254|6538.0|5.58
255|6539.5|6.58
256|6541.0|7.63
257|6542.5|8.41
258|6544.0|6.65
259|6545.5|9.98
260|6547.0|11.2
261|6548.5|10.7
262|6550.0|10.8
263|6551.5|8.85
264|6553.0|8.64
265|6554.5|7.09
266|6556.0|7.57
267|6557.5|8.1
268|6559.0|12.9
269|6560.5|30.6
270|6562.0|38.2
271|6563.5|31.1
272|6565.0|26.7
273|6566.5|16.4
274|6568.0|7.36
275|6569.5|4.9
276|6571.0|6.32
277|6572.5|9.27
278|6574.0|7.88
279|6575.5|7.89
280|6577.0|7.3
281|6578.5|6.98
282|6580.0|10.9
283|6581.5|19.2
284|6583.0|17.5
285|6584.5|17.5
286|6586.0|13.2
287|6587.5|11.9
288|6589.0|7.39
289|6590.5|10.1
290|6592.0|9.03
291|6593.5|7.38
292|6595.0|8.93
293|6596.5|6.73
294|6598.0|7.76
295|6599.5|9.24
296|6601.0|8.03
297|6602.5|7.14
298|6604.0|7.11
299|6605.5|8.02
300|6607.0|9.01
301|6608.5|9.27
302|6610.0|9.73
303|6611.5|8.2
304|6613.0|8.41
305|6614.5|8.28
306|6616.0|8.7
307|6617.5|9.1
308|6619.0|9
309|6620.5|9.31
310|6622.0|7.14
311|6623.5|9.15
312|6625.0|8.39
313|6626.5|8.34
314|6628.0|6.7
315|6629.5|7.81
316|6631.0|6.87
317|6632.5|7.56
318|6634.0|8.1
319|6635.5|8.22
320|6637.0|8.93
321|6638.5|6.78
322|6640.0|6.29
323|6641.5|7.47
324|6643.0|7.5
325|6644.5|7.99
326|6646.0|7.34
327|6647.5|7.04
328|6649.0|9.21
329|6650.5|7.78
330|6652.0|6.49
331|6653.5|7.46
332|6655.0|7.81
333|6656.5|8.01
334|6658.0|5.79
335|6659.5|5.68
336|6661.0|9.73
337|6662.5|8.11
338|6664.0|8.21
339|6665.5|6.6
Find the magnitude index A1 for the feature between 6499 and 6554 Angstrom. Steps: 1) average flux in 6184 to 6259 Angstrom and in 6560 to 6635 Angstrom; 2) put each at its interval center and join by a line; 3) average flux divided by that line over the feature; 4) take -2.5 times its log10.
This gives 0.20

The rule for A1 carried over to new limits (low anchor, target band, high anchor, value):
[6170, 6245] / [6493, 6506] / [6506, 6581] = 0.29 mag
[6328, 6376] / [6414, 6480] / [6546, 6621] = 0.13 mag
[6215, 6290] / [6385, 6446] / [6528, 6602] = 0.19 mag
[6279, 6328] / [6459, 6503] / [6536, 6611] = 0.27 mag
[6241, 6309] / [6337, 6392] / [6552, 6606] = 0.15 mag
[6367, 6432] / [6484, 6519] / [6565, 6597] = 0.19 mag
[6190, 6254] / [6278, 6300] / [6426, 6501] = -0.04 mag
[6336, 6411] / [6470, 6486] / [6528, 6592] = 0.25 mag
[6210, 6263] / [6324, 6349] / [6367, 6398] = -0.04 mag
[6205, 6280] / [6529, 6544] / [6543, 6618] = 0.35 mag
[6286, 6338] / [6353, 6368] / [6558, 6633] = 0.10 mag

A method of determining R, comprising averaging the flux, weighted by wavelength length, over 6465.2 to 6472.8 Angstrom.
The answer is 8.69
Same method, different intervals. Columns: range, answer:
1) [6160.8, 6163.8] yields 7.55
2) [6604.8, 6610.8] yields 9.01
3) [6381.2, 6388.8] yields 8.55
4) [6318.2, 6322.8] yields 7.54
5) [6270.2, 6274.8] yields 8.86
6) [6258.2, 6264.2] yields 8.42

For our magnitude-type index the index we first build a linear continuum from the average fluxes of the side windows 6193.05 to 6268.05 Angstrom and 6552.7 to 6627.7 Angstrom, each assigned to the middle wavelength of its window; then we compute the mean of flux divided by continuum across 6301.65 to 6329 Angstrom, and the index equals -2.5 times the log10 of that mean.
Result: 0.033 mag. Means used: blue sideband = 8.01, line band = 8.48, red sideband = 11.1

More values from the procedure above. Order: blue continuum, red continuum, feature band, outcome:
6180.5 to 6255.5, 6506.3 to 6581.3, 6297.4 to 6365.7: 0.07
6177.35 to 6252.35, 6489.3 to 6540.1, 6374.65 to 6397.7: -0.02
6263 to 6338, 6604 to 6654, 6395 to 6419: 0.02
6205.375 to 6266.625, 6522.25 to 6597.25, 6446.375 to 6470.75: 0.18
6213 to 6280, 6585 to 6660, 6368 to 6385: -0.03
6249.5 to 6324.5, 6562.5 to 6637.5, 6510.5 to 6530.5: 0.10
